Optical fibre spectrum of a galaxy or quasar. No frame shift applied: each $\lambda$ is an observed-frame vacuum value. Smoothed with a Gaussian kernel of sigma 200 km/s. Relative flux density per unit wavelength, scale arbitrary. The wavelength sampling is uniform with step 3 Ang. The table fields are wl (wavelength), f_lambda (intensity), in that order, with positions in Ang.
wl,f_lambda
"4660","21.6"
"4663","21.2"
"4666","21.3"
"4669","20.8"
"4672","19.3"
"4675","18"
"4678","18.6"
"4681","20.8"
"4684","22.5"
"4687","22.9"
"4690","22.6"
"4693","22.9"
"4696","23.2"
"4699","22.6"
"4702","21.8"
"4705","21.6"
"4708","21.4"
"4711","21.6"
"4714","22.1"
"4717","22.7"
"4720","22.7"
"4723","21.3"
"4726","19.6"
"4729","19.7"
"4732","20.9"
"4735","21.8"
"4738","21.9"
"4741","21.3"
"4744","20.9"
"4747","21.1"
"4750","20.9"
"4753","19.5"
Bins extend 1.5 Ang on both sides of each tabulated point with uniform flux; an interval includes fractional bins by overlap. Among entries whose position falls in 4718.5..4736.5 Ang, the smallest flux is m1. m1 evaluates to 19.6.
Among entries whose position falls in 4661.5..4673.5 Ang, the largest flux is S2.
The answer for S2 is 21.3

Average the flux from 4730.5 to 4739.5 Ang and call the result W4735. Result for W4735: 21.5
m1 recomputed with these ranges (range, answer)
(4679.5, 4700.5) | 20.8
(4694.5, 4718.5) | 21.4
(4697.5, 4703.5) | 21.8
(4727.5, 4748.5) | 19.7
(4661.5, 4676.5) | 18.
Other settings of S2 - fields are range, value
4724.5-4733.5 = 20.9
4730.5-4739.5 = 21.9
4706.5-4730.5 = 22.7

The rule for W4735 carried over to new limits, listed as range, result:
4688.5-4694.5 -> 22.8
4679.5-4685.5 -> 21.7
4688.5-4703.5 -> 22.6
